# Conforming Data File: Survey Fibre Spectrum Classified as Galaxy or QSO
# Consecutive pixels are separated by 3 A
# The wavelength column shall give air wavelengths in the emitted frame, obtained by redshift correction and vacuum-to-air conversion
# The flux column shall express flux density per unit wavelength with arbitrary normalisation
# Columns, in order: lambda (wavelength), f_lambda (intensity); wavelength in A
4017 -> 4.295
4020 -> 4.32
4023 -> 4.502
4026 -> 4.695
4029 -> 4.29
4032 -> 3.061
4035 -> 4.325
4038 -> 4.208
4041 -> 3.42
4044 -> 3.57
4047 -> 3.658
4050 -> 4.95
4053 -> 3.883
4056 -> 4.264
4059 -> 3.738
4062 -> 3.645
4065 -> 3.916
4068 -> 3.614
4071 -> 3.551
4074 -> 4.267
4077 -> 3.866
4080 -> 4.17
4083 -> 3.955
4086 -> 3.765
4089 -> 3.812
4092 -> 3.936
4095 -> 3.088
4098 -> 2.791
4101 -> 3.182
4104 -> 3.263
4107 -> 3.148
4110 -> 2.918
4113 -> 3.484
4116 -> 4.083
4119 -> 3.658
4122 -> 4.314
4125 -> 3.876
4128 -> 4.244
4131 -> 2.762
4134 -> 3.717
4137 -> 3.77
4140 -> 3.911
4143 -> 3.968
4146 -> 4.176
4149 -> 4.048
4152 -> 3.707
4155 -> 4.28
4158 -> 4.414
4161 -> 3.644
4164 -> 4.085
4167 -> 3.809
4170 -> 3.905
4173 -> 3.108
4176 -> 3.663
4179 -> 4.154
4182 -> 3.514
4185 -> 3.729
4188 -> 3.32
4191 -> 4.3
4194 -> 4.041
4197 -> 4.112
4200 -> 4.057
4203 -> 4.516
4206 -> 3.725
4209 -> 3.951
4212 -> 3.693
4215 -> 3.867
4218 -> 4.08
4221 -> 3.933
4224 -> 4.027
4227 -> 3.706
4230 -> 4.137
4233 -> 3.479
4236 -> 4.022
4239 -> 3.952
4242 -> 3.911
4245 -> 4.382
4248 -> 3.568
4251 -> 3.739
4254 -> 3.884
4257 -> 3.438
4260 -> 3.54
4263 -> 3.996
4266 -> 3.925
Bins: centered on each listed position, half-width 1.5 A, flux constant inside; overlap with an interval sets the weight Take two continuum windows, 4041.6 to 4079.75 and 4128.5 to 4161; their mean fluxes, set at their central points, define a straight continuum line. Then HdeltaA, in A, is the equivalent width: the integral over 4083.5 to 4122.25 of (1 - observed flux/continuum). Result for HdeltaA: 4.1 A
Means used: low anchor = 3.91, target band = 3.48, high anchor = 3.88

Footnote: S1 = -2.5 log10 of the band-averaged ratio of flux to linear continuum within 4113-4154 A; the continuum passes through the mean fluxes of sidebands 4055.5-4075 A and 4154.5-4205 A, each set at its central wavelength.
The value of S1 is 0.01 mag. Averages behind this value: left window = 3.83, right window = 3.91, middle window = 3.86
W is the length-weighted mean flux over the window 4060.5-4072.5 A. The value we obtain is 3.68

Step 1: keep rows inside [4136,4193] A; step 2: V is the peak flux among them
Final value 4.414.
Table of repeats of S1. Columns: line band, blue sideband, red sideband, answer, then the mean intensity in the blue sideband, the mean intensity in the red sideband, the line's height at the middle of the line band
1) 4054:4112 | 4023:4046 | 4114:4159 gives 0.09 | 3.97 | 3.92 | 3.94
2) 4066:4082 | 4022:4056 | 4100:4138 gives -0.02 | 4.05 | 3.57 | 3.84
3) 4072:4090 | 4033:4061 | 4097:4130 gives -0.06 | 3.98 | 3.54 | 3.76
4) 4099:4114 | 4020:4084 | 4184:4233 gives 0.24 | 3.99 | 3.94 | 3.97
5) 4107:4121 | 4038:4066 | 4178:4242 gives 0.11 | 3.91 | 3.92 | 3.91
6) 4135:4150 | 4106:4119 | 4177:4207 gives -0.09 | 3.45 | 3.95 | 3.64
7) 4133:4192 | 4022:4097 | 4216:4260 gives 0.01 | 3.91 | 3.86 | 3.89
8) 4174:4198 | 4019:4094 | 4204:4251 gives 0.02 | 3.97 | 3.9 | 3.91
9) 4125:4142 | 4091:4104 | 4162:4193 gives -0.07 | 3.22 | 3.76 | 3.47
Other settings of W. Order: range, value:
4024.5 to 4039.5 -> 4.12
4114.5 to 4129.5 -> 4.04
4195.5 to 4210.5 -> 4.07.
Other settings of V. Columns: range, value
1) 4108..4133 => 4.314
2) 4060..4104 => 4.267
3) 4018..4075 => 4.95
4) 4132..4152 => 4.176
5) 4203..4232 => 4.516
